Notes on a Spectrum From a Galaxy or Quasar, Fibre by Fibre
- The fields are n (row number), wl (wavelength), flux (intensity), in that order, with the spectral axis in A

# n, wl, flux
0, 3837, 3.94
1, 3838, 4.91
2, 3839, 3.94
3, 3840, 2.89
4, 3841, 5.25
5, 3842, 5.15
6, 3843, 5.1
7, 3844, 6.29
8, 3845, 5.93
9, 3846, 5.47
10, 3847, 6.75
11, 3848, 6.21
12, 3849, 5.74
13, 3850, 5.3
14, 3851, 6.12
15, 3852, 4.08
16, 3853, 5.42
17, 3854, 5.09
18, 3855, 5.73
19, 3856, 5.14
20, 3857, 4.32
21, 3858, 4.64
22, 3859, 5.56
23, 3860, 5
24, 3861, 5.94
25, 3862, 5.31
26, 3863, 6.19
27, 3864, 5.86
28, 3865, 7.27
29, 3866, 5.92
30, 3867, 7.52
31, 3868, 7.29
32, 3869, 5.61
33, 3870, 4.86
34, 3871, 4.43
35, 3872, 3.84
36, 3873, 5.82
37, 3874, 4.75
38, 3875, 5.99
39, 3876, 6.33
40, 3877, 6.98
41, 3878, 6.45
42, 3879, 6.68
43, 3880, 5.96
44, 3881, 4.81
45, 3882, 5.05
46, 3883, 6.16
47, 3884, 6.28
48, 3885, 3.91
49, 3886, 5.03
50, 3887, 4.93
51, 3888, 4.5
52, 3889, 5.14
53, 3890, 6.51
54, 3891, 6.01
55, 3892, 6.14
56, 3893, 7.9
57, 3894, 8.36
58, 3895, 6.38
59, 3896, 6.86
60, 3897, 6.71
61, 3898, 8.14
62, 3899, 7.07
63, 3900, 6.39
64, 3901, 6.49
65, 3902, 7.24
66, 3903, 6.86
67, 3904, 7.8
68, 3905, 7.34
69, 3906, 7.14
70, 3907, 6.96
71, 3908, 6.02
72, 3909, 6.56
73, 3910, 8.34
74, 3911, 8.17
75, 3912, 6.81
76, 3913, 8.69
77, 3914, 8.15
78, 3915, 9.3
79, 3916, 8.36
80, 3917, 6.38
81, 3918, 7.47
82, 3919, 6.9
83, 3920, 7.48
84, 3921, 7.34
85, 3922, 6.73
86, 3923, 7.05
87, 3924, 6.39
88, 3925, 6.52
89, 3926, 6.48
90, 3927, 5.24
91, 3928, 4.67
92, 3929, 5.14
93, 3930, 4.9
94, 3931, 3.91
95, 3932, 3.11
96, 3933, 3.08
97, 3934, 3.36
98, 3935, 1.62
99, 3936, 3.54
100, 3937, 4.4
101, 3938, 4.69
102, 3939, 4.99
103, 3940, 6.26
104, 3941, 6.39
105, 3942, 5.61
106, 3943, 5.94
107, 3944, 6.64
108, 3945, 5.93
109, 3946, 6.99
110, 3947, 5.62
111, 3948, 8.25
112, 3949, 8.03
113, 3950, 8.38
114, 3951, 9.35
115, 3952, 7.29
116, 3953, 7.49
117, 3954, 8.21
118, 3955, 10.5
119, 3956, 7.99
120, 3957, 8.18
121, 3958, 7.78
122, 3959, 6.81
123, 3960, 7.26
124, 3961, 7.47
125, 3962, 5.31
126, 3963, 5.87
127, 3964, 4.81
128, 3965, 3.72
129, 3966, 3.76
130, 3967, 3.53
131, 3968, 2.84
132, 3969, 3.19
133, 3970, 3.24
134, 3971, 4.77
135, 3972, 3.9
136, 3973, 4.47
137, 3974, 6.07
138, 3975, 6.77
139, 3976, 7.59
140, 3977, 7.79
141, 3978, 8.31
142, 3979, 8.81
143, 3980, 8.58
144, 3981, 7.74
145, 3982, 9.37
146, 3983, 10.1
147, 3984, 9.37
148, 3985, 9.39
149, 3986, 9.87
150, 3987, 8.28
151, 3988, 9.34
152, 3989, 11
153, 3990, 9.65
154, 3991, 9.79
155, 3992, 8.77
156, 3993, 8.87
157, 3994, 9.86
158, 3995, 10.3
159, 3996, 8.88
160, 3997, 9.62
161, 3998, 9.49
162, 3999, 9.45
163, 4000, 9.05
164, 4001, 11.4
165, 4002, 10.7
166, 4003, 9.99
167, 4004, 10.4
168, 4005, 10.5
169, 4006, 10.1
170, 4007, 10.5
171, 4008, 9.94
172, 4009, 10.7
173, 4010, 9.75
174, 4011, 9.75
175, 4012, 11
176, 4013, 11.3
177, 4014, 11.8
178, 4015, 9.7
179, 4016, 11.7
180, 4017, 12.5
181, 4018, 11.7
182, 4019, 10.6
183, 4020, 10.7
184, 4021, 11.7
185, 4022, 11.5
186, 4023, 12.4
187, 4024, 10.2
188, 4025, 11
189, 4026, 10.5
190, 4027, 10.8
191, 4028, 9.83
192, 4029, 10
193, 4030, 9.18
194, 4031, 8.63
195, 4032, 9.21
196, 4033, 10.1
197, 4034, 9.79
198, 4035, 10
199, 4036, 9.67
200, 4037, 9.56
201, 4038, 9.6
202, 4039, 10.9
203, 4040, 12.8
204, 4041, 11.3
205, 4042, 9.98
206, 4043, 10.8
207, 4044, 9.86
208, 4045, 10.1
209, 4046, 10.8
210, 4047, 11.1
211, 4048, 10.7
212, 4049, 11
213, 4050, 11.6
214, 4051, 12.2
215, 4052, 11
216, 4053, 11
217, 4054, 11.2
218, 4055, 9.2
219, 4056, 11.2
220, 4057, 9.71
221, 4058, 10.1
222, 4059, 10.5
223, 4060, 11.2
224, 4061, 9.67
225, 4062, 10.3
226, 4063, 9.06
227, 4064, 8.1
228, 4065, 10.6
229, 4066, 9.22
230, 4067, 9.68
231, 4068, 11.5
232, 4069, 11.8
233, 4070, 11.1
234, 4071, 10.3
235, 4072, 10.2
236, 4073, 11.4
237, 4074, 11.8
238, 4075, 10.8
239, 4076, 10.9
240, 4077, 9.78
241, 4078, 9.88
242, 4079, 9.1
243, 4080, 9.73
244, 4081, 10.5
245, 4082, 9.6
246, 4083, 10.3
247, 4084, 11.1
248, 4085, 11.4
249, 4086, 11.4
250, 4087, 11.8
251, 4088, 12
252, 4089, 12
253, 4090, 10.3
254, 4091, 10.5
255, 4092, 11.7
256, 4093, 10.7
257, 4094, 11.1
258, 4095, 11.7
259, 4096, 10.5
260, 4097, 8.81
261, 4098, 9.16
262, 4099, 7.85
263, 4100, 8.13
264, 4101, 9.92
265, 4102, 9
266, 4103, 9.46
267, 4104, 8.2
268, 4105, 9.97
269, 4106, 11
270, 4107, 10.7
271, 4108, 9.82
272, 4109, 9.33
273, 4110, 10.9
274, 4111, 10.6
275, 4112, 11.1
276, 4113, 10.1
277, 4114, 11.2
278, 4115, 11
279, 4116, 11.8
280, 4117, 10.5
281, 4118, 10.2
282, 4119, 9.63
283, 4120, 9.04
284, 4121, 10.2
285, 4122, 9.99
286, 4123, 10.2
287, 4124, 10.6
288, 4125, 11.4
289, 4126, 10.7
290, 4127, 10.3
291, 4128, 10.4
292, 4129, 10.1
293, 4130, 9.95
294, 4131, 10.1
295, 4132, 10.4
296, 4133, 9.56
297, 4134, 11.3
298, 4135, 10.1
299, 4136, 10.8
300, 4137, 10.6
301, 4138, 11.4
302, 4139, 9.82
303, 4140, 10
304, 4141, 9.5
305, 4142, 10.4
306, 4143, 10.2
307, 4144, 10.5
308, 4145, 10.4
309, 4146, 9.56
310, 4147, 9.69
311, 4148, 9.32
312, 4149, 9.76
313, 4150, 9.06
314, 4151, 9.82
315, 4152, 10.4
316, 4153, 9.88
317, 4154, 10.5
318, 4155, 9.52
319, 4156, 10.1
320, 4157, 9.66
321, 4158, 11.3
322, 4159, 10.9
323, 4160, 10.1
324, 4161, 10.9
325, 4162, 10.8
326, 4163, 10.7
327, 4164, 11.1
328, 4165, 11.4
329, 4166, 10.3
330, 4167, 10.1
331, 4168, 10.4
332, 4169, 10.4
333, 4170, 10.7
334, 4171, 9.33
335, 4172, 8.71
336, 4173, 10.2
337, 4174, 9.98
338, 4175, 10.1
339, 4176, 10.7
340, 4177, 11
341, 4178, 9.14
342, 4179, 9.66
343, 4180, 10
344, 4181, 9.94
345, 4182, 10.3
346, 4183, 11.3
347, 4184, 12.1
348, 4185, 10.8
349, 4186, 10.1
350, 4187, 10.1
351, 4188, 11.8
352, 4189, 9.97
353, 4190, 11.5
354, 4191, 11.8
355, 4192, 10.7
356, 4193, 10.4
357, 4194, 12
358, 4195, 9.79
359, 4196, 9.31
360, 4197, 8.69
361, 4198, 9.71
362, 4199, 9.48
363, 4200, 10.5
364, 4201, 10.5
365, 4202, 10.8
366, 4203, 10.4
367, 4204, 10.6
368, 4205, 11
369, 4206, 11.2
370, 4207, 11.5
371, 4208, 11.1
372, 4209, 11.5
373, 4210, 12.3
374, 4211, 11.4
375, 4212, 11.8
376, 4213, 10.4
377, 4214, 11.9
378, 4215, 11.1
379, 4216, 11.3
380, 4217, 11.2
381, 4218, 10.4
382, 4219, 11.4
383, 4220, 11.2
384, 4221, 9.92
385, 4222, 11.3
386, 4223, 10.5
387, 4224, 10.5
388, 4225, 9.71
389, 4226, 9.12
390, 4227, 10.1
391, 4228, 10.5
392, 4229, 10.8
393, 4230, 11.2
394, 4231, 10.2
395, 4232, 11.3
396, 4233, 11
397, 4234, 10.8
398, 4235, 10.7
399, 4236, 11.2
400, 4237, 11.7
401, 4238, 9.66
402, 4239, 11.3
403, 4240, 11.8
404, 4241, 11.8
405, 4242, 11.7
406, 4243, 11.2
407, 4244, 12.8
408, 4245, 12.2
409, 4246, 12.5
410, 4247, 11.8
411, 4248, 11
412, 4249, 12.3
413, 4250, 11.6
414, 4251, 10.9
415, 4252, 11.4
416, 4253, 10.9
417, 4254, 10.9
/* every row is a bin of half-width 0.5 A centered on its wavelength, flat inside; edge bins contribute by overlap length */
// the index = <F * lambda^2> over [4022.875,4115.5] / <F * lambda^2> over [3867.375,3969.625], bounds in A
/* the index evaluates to 1.80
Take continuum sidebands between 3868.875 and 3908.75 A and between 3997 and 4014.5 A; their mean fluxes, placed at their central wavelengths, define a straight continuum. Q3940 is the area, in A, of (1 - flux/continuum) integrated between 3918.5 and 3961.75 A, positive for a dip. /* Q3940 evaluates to 9.4 A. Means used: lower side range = 6.15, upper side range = 10.3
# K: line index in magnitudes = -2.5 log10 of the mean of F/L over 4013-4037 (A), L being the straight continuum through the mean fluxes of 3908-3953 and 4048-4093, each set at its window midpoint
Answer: -0.15 mag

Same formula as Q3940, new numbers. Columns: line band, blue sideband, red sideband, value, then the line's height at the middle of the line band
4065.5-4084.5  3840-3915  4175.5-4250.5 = -3.3 A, 8.92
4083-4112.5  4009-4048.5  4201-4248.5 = 1.1 A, 10.8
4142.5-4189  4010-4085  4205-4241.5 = 2.4 A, 10.8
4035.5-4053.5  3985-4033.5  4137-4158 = -1.0 A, 10.2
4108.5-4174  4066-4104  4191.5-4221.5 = 1.8 A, 10.6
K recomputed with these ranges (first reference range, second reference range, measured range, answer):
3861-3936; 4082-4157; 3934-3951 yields 0.197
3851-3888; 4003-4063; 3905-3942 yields 0.172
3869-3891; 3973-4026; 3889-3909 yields -0.125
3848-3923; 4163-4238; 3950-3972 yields 0.186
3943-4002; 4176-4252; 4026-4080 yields -0.190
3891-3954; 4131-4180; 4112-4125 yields -0.089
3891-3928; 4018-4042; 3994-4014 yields -0.049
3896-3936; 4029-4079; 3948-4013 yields 0.023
